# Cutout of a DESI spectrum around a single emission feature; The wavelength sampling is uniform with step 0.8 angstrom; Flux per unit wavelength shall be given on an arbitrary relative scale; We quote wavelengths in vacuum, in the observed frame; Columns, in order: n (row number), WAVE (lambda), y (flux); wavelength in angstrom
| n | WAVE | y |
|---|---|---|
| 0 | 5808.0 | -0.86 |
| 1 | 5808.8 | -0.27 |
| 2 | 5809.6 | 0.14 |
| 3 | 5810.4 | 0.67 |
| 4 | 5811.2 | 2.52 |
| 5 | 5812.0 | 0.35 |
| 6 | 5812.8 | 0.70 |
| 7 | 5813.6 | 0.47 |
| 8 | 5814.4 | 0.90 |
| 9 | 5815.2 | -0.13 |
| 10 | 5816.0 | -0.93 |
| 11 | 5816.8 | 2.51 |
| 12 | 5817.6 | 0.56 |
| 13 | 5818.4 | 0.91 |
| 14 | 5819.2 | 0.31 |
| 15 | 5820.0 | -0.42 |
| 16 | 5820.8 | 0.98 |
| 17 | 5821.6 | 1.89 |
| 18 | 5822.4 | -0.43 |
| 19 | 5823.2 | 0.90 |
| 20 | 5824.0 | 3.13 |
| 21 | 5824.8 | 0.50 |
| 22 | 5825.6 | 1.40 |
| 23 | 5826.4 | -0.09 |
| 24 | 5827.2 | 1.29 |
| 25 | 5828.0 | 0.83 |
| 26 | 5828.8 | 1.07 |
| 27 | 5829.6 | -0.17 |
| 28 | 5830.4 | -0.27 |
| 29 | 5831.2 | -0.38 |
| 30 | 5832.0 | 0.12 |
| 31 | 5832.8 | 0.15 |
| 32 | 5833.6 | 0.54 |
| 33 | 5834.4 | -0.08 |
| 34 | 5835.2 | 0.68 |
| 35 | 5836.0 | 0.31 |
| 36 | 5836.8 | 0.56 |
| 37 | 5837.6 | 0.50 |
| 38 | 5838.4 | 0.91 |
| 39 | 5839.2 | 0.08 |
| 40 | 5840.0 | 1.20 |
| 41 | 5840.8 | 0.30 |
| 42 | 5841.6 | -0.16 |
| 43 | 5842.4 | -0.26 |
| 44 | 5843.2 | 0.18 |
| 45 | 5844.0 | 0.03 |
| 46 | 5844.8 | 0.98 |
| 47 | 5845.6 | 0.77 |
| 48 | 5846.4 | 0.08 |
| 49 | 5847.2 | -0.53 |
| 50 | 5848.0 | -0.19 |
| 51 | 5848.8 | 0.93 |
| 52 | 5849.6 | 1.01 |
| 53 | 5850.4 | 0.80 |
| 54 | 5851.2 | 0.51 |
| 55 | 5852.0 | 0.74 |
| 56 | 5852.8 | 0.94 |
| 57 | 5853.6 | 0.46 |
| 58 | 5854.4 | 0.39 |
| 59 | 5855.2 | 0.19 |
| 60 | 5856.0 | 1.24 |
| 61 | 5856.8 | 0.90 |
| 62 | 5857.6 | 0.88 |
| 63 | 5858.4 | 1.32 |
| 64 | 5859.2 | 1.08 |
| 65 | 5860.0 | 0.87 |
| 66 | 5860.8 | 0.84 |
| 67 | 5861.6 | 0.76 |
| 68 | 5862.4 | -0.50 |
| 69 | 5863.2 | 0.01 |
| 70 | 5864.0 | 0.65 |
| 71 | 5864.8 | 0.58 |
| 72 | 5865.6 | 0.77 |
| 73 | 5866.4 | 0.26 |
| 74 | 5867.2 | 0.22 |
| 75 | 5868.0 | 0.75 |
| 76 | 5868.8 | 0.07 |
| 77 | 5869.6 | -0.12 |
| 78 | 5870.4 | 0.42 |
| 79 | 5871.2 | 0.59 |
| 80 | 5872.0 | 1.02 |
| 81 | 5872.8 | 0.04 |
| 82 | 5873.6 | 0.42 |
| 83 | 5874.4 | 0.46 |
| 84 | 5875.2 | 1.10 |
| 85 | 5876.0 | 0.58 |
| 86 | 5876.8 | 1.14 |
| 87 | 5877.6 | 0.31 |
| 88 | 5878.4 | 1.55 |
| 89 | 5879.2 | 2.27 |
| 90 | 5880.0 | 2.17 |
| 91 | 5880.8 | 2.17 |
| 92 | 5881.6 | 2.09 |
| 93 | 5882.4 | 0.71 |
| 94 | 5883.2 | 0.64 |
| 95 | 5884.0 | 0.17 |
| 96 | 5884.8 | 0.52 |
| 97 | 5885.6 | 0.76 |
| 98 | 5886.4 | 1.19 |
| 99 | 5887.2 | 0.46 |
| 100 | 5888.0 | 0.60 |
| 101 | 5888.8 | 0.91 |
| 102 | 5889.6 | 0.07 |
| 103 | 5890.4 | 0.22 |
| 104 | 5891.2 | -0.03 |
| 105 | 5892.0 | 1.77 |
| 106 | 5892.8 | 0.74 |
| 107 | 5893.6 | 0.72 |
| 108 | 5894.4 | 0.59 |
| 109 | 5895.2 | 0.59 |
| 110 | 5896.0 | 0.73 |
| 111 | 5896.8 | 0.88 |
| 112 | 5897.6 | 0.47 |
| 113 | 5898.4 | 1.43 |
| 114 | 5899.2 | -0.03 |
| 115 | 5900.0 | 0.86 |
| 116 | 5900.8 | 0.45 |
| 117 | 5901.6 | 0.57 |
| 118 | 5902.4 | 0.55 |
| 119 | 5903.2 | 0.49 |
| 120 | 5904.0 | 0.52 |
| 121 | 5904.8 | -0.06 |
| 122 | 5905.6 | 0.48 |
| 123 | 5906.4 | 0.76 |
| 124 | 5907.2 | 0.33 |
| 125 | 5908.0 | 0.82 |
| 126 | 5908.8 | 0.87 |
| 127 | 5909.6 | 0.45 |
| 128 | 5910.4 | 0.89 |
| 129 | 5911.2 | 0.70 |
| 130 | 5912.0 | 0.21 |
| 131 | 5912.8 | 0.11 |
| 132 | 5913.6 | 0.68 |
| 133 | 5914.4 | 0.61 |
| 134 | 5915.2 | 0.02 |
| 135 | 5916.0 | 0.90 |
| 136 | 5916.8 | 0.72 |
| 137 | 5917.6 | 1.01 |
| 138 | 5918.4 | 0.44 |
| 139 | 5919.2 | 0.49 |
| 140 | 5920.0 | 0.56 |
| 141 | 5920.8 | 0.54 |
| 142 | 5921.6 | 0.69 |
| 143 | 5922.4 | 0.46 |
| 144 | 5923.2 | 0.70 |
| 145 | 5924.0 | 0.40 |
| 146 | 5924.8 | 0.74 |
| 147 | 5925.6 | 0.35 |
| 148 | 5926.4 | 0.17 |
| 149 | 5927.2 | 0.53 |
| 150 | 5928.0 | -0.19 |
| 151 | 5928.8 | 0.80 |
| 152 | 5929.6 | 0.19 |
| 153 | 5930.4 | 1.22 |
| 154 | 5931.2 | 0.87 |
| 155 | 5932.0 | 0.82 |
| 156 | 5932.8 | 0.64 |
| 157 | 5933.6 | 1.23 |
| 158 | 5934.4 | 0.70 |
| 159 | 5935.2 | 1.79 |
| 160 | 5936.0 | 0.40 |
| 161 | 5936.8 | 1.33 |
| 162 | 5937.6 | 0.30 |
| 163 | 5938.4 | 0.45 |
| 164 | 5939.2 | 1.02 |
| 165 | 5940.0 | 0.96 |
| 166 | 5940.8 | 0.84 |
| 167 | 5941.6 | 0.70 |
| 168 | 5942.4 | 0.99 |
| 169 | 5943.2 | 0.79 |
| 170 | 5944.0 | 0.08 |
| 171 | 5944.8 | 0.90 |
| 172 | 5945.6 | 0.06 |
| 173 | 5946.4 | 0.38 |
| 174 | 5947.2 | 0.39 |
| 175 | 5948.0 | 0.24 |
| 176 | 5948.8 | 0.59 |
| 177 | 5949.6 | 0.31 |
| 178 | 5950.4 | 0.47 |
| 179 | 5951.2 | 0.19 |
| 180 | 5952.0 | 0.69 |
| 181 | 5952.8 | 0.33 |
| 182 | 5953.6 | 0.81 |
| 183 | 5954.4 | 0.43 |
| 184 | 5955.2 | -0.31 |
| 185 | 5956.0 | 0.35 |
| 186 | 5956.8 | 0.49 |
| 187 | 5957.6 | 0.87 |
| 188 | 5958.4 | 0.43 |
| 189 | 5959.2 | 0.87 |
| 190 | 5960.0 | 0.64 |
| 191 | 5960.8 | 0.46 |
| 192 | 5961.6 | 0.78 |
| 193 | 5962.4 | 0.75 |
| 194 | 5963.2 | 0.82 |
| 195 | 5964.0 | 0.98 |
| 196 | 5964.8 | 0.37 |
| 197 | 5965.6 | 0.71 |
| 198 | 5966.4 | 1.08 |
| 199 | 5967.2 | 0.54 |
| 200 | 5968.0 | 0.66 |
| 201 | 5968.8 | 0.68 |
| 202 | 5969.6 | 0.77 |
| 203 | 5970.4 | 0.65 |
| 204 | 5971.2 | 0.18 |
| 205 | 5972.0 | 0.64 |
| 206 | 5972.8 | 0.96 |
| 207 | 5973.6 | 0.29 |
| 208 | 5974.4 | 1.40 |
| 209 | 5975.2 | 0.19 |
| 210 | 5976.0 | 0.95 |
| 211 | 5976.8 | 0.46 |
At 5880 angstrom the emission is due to [O III]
